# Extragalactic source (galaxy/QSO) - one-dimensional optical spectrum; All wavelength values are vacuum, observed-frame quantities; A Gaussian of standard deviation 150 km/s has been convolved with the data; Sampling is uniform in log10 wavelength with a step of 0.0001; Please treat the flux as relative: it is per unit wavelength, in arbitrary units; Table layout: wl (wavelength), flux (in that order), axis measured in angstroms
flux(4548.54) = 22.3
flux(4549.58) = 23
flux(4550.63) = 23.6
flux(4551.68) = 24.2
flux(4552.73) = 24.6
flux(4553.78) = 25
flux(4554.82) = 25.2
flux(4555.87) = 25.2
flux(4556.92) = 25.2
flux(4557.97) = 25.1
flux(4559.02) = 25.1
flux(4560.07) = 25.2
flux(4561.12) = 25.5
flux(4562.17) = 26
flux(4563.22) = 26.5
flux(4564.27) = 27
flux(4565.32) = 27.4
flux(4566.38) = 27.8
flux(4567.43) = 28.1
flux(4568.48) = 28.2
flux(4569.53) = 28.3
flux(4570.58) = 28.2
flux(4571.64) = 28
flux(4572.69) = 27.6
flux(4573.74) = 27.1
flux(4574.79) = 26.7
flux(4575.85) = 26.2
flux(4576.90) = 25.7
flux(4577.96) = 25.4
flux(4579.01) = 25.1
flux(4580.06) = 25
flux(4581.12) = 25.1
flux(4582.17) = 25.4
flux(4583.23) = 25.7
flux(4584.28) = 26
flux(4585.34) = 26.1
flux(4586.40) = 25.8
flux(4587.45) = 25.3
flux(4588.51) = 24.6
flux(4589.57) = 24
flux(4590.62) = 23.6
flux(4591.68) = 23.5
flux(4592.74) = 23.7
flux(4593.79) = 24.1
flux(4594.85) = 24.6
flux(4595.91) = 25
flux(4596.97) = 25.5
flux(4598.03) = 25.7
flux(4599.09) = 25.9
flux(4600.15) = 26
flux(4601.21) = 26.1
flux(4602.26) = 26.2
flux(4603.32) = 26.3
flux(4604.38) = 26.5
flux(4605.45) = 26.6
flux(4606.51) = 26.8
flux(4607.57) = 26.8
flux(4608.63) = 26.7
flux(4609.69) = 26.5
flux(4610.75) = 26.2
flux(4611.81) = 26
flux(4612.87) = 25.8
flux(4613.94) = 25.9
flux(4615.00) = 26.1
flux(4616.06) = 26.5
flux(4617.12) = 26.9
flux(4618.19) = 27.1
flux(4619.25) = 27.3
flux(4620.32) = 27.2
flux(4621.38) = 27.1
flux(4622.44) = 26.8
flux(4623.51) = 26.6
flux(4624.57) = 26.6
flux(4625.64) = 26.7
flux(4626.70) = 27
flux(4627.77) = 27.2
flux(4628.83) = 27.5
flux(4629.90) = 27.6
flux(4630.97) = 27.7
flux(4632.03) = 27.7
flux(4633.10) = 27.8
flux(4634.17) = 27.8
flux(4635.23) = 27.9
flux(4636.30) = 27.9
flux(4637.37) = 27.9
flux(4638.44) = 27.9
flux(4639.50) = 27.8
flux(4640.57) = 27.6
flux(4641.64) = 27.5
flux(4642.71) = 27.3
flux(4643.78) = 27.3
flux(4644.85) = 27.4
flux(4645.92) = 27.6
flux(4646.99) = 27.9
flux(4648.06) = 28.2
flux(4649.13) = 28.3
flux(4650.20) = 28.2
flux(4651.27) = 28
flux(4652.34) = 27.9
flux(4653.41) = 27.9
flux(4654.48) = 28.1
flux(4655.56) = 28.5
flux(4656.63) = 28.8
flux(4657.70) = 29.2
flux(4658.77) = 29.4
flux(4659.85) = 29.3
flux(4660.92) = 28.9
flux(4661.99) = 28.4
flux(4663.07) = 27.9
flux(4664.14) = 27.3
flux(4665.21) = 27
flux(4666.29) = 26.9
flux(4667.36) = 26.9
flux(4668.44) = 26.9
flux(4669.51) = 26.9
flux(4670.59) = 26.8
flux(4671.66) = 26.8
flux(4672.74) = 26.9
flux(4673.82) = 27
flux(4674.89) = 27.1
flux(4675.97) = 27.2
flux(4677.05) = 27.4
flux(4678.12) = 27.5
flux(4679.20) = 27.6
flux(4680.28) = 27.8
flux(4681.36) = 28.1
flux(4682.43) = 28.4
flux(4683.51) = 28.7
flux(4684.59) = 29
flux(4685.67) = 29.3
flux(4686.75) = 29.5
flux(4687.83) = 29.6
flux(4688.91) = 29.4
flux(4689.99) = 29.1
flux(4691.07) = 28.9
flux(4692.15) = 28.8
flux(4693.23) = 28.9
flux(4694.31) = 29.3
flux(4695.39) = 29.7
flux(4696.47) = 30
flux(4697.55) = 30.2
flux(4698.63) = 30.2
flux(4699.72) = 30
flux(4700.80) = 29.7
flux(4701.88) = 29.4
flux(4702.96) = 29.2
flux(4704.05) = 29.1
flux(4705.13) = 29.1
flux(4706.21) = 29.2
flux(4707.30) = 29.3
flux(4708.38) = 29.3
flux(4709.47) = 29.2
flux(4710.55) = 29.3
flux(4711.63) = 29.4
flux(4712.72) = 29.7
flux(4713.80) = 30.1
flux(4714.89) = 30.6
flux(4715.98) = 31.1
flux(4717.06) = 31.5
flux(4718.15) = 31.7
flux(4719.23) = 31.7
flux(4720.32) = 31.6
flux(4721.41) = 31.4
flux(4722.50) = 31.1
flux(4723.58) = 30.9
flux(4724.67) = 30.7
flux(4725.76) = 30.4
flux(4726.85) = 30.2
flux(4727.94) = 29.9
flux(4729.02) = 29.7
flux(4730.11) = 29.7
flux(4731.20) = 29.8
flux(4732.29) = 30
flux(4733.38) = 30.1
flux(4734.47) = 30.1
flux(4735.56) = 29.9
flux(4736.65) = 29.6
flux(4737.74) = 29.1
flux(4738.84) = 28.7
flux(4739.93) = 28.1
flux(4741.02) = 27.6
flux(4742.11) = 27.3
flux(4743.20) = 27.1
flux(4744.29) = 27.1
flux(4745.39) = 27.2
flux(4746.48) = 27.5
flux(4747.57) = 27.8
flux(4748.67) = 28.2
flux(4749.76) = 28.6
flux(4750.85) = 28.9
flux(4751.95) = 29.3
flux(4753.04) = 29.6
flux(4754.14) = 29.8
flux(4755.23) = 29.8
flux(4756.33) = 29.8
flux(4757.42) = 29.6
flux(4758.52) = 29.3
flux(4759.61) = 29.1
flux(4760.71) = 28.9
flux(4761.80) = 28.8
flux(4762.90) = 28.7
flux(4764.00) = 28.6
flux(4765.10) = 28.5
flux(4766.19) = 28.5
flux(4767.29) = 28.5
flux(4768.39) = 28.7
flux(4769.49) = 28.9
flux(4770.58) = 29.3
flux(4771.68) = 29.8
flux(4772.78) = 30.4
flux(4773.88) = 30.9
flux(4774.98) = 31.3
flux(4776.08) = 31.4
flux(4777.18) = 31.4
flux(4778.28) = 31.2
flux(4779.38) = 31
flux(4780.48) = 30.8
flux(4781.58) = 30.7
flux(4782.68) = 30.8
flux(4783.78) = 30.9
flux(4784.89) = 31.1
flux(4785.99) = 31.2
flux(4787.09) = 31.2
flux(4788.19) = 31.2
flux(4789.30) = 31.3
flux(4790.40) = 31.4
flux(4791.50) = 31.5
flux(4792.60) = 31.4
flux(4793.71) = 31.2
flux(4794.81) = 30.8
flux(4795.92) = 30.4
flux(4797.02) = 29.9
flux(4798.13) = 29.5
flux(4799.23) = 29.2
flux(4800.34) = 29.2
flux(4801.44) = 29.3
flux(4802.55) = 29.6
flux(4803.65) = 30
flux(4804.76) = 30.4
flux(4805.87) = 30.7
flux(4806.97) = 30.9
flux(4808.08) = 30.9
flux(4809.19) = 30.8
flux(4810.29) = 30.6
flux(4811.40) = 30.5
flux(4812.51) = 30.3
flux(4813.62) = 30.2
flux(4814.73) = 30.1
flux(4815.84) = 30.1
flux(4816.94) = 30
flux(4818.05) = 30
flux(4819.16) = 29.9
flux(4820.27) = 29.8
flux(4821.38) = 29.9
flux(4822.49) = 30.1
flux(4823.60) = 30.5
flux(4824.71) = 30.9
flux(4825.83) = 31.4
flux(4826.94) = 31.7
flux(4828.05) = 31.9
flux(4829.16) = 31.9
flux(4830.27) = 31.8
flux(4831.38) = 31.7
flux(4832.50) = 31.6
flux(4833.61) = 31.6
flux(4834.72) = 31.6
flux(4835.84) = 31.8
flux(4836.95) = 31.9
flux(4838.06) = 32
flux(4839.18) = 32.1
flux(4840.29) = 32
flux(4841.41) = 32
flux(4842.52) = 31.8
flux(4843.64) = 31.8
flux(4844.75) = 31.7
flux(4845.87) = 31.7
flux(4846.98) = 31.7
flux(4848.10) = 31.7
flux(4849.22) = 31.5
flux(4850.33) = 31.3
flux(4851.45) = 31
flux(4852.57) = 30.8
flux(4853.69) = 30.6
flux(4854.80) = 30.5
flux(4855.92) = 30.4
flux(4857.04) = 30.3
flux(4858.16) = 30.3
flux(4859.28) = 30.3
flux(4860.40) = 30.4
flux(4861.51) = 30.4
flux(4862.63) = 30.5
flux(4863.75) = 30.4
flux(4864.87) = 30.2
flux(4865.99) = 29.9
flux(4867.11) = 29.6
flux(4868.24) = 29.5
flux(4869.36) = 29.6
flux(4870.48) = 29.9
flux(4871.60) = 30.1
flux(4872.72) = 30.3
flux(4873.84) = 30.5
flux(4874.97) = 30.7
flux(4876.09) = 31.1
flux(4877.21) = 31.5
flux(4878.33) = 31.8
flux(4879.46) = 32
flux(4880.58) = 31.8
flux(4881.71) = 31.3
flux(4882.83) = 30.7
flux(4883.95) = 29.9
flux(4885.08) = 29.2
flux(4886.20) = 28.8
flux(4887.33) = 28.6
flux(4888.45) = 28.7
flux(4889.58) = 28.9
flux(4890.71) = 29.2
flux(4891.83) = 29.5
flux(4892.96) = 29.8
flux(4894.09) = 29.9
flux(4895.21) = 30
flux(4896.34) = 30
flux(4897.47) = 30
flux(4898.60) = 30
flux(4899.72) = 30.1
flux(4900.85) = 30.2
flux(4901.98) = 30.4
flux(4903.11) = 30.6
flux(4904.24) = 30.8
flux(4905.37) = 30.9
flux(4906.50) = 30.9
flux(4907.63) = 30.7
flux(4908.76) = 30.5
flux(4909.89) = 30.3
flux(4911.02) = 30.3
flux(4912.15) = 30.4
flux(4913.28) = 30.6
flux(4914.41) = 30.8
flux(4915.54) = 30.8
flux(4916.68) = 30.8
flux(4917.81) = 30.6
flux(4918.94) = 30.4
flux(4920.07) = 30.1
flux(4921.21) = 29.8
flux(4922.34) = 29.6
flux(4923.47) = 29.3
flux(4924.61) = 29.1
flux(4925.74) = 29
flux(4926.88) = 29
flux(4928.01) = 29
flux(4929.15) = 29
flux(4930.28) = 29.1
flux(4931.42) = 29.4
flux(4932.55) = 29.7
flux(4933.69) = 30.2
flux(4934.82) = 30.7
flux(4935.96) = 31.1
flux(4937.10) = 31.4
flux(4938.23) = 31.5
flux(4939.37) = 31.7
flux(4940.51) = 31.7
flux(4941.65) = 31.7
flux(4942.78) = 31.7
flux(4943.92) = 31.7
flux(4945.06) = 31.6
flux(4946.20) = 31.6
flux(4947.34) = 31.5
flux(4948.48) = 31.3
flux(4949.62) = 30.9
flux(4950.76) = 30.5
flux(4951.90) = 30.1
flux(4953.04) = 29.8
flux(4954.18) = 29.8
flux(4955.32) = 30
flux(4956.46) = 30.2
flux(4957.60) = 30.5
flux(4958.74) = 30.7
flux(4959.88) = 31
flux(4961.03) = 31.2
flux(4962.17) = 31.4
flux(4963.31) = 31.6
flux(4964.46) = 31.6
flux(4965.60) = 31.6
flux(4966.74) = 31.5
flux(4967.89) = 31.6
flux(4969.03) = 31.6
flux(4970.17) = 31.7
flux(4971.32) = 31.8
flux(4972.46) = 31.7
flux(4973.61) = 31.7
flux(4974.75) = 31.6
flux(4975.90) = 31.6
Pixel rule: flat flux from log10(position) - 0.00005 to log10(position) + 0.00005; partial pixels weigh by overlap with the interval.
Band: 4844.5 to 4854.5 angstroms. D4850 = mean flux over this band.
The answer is 31.3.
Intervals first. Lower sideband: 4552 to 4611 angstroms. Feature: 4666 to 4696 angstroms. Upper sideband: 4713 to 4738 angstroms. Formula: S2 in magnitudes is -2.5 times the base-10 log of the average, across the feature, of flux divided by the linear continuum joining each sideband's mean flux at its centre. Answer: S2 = 0.037 mag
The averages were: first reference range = 25.9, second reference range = 30.5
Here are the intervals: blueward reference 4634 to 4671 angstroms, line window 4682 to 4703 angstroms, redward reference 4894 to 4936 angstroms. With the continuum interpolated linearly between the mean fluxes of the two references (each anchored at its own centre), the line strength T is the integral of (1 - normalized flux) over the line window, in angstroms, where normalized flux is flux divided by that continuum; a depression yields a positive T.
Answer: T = -0.9 angstroms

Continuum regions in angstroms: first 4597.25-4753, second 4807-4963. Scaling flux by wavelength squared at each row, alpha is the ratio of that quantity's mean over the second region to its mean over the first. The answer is 1.18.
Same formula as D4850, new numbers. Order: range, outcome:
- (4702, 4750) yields 29.5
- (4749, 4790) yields 29.9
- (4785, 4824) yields 30.4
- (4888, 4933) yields 30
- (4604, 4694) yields 27.6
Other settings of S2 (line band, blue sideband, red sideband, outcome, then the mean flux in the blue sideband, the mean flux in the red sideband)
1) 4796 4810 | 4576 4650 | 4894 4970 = -0.04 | 26.4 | 30.6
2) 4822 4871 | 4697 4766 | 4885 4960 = -0.04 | 29.5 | 30.3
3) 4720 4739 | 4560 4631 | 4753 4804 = -0.04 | 26.2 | 30.1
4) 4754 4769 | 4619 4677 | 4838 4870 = 0.01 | 27.6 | 30.9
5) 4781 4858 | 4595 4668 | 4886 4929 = -0.07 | 27.2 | 30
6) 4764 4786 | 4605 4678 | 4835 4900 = -0.03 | 27.4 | 30.6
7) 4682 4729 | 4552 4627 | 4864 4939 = -0.09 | 26.1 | 30.2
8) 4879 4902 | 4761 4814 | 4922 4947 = 0.02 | 30.3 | 30.4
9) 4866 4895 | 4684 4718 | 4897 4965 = 0.01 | 29.6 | 30.5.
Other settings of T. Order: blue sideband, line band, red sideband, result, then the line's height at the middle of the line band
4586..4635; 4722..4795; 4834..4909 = -2.60 angstroms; 28.7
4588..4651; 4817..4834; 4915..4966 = -1.05 angstroms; 29.1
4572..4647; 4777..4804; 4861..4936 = -1.80 angstroms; 28.7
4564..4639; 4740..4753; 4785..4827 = 0.60 angstroms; 29.3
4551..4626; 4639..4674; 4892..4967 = -1.15 angstroms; 26.9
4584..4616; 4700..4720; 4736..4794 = -1.19 angstroms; 28.3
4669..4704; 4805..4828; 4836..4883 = -0.10 angstroms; 30.4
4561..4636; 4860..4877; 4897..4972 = -0.25 angstroms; 29.8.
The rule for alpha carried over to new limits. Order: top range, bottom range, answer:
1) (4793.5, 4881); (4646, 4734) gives 1.13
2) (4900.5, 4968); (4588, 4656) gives 1.30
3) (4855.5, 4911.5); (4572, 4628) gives 1.31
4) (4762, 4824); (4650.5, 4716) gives 1.11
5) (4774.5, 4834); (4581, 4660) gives 1.24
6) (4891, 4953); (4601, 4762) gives 1.18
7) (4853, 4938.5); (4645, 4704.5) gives 1.17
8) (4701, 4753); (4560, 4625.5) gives 1.19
